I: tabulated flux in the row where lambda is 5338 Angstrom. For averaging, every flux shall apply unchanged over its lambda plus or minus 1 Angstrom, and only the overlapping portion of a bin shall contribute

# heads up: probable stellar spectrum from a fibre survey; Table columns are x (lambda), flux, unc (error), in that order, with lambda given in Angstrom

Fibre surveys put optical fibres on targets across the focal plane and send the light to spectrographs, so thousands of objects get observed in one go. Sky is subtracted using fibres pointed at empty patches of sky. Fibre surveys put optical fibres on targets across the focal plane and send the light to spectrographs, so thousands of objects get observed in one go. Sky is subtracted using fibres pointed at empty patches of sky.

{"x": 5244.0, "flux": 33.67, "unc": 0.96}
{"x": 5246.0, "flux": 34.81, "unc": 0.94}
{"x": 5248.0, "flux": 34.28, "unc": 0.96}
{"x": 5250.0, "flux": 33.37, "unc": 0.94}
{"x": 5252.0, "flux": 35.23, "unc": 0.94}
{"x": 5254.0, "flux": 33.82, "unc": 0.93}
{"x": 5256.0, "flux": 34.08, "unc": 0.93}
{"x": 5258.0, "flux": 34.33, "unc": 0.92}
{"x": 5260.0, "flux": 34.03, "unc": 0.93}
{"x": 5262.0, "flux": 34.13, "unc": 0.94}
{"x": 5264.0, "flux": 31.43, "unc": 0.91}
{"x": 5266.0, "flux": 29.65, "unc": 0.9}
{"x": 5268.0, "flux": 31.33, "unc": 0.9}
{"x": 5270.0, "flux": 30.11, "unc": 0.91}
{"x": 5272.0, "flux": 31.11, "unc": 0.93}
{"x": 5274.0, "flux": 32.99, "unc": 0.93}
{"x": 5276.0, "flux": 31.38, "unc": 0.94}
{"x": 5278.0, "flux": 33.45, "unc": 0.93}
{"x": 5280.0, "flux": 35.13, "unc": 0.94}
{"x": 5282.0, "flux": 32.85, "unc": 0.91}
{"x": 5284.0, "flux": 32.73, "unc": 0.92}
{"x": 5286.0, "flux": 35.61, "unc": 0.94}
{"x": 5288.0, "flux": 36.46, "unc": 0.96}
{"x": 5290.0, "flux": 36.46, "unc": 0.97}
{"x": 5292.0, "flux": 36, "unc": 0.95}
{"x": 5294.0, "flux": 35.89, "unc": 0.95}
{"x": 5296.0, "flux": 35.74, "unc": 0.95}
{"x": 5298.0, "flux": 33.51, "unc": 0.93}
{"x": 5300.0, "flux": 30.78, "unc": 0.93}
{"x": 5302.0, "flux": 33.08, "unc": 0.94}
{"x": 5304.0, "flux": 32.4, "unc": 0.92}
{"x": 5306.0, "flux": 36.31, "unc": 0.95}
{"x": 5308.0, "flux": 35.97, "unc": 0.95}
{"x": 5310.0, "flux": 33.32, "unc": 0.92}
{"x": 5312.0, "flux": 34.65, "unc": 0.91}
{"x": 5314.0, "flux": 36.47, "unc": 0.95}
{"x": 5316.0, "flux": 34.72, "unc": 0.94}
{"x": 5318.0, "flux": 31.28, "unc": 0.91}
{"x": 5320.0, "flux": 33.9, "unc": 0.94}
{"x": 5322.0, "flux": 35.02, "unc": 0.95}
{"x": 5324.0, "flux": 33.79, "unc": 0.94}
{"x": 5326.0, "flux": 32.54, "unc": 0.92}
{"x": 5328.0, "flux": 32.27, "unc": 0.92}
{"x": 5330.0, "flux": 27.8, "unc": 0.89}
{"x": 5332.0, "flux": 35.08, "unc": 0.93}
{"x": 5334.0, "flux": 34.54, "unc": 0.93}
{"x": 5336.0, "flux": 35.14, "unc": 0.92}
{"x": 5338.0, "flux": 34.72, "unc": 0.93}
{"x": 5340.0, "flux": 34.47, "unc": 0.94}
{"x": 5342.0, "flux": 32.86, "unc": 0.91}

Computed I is 34.72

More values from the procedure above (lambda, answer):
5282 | 32.85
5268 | 31.33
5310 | 33.32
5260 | 34.03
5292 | 36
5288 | 36.46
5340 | 34.47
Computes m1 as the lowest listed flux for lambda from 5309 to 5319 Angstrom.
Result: 31.28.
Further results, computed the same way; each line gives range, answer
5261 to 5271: 29.65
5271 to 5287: 31.11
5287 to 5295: 35.89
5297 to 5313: 30.78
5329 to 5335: 27.8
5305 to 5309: 35.97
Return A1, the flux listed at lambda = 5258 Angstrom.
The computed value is 34.33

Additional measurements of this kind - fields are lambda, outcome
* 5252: 35.23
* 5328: 32.27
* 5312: 34.65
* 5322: 35.02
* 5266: 29.65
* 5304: 32.4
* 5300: 30.78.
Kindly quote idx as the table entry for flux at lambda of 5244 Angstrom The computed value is 33.67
